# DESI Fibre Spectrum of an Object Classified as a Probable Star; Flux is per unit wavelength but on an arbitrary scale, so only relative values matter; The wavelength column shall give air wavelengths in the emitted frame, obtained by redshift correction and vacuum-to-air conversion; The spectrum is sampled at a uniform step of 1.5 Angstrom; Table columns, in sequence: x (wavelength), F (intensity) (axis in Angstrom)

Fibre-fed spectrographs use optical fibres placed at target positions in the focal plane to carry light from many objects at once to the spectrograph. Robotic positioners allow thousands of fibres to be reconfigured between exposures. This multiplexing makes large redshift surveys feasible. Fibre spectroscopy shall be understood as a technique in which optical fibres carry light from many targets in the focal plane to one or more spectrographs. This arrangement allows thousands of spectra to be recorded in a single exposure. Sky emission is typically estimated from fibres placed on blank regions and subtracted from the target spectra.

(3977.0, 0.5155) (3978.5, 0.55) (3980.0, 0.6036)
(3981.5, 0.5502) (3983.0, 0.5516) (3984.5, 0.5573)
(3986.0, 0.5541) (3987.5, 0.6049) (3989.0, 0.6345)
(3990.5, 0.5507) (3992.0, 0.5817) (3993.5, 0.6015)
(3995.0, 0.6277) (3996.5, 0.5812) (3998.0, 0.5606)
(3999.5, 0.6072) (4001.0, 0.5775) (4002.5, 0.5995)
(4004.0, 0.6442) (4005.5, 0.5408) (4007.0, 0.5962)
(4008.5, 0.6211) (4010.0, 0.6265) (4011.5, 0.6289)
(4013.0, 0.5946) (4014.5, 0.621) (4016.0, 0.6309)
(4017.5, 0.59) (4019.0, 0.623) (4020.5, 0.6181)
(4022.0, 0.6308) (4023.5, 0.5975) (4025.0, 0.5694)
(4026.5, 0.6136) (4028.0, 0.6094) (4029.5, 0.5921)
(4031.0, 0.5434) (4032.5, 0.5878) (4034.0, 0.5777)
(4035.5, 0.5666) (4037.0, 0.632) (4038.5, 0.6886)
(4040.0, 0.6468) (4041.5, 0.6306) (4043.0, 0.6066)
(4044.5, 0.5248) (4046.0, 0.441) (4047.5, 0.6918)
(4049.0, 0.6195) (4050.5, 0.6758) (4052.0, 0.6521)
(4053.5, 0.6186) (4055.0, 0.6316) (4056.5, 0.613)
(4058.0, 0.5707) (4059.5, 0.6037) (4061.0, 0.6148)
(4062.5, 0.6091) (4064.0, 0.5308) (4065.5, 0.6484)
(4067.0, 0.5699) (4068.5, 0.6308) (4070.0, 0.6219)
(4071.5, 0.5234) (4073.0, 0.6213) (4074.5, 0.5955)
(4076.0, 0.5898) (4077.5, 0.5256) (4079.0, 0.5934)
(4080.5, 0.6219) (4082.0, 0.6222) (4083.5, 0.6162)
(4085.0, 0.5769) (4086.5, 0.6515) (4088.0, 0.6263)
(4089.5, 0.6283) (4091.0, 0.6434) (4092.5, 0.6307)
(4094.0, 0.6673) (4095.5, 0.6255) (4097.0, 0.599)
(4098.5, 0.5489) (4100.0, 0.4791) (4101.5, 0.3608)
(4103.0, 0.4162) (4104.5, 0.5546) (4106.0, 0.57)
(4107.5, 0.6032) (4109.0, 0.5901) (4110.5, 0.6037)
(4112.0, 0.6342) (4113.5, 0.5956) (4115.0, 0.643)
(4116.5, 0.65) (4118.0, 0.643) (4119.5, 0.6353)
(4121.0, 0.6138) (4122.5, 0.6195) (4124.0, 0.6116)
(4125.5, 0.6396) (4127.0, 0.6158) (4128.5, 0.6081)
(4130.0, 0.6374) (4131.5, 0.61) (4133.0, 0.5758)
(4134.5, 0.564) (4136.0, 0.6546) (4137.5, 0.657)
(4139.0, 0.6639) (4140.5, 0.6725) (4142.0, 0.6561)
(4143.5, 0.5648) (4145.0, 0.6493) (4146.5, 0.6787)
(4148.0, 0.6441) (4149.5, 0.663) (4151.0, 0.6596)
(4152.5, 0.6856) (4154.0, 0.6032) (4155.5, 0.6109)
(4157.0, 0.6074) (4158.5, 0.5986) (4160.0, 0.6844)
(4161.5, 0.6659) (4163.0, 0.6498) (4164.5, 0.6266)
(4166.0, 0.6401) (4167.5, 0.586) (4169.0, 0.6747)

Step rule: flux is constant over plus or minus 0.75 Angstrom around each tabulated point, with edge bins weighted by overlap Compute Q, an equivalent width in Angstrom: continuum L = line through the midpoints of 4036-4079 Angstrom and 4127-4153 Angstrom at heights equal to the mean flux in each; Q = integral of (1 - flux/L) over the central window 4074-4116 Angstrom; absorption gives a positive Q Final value 2.2 Angstrom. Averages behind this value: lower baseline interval 0.604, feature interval 0.586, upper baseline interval 0.637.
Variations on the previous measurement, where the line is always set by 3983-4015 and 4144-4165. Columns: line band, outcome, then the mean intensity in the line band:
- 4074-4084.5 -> 0.4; 0.595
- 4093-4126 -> 2.3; 0.586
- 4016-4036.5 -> 0.3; 0.596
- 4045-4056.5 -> -0.1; 0.616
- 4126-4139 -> 0.4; 0.619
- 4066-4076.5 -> 0.4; 0.595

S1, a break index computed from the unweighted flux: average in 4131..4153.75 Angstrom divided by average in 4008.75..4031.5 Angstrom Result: 1.1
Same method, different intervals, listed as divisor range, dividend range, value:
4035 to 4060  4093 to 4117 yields 0.93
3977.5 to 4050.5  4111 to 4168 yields 1.06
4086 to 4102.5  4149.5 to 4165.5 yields 1.10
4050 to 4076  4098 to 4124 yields 0.95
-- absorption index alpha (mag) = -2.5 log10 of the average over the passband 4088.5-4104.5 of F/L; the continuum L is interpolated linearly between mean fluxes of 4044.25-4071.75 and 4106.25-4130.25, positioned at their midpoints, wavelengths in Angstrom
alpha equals 0.098 mag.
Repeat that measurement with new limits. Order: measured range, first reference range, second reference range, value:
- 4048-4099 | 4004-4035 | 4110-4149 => 0.01 mag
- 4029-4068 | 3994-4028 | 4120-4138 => 0.01 mag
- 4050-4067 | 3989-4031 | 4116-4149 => 0.00 mag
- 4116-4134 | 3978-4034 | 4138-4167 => 0.02 mag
